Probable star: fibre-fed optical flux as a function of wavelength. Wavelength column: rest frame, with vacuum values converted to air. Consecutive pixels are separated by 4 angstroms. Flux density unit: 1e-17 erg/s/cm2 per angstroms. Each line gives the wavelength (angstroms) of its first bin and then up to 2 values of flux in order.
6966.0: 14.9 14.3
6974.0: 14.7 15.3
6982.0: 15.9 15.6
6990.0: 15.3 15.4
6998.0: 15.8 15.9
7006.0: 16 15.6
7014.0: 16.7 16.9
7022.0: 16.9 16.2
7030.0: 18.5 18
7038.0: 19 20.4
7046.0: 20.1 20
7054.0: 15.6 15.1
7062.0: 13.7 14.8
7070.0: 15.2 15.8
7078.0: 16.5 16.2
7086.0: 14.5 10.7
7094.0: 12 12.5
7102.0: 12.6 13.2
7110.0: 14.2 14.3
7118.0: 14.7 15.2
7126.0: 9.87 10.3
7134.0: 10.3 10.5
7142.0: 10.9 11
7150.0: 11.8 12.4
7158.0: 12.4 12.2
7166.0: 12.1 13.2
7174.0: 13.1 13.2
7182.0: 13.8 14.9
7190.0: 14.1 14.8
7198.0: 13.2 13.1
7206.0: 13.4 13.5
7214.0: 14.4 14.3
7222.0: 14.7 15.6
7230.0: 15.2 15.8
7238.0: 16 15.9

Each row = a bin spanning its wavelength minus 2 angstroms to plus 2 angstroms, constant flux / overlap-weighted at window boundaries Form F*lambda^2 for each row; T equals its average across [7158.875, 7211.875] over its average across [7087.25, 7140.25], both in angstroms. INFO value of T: 1.1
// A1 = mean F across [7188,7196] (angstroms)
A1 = 14.4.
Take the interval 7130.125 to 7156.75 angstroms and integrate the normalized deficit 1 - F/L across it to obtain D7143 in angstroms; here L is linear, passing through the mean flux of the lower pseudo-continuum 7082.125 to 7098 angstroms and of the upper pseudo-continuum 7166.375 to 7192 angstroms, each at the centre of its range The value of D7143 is 4.4 angstroms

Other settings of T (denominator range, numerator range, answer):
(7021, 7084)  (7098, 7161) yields 0.74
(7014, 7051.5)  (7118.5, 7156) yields 0.65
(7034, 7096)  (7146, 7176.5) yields 0.79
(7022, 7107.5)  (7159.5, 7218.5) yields 0.89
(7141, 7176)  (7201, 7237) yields 1.22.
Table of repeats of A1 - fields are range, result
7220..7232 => 15.2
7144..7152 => 11.4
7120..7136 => 11.4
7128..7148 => 10.6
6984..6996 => 15.4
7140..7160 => 11.7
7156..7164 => 12.3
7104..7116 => 13.9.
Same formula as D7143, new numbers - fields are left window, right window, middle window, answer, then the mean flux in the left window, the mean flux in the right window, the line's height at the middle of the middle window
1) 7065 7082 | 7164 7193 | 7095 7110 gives 2.17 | 15.7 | 13.5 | 15.1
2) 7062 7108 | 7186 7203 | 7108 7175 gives 8.28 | 14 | 14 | 14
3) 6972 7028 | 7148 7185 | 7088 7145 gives 6.17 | 15.9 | 12.7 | 13.7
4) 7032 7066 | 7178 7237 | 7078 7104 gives 5.25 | 17.6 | 14.3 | 16.7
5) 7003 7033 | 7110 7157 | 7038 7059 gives -4.02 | 16.7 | 12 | 15.5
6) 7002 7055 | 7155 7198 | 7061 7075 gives 1.36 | 17.7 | 13.3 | 16.5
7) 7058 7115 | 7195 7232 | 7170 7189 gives 0.58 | 14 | 14.2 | 14.1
